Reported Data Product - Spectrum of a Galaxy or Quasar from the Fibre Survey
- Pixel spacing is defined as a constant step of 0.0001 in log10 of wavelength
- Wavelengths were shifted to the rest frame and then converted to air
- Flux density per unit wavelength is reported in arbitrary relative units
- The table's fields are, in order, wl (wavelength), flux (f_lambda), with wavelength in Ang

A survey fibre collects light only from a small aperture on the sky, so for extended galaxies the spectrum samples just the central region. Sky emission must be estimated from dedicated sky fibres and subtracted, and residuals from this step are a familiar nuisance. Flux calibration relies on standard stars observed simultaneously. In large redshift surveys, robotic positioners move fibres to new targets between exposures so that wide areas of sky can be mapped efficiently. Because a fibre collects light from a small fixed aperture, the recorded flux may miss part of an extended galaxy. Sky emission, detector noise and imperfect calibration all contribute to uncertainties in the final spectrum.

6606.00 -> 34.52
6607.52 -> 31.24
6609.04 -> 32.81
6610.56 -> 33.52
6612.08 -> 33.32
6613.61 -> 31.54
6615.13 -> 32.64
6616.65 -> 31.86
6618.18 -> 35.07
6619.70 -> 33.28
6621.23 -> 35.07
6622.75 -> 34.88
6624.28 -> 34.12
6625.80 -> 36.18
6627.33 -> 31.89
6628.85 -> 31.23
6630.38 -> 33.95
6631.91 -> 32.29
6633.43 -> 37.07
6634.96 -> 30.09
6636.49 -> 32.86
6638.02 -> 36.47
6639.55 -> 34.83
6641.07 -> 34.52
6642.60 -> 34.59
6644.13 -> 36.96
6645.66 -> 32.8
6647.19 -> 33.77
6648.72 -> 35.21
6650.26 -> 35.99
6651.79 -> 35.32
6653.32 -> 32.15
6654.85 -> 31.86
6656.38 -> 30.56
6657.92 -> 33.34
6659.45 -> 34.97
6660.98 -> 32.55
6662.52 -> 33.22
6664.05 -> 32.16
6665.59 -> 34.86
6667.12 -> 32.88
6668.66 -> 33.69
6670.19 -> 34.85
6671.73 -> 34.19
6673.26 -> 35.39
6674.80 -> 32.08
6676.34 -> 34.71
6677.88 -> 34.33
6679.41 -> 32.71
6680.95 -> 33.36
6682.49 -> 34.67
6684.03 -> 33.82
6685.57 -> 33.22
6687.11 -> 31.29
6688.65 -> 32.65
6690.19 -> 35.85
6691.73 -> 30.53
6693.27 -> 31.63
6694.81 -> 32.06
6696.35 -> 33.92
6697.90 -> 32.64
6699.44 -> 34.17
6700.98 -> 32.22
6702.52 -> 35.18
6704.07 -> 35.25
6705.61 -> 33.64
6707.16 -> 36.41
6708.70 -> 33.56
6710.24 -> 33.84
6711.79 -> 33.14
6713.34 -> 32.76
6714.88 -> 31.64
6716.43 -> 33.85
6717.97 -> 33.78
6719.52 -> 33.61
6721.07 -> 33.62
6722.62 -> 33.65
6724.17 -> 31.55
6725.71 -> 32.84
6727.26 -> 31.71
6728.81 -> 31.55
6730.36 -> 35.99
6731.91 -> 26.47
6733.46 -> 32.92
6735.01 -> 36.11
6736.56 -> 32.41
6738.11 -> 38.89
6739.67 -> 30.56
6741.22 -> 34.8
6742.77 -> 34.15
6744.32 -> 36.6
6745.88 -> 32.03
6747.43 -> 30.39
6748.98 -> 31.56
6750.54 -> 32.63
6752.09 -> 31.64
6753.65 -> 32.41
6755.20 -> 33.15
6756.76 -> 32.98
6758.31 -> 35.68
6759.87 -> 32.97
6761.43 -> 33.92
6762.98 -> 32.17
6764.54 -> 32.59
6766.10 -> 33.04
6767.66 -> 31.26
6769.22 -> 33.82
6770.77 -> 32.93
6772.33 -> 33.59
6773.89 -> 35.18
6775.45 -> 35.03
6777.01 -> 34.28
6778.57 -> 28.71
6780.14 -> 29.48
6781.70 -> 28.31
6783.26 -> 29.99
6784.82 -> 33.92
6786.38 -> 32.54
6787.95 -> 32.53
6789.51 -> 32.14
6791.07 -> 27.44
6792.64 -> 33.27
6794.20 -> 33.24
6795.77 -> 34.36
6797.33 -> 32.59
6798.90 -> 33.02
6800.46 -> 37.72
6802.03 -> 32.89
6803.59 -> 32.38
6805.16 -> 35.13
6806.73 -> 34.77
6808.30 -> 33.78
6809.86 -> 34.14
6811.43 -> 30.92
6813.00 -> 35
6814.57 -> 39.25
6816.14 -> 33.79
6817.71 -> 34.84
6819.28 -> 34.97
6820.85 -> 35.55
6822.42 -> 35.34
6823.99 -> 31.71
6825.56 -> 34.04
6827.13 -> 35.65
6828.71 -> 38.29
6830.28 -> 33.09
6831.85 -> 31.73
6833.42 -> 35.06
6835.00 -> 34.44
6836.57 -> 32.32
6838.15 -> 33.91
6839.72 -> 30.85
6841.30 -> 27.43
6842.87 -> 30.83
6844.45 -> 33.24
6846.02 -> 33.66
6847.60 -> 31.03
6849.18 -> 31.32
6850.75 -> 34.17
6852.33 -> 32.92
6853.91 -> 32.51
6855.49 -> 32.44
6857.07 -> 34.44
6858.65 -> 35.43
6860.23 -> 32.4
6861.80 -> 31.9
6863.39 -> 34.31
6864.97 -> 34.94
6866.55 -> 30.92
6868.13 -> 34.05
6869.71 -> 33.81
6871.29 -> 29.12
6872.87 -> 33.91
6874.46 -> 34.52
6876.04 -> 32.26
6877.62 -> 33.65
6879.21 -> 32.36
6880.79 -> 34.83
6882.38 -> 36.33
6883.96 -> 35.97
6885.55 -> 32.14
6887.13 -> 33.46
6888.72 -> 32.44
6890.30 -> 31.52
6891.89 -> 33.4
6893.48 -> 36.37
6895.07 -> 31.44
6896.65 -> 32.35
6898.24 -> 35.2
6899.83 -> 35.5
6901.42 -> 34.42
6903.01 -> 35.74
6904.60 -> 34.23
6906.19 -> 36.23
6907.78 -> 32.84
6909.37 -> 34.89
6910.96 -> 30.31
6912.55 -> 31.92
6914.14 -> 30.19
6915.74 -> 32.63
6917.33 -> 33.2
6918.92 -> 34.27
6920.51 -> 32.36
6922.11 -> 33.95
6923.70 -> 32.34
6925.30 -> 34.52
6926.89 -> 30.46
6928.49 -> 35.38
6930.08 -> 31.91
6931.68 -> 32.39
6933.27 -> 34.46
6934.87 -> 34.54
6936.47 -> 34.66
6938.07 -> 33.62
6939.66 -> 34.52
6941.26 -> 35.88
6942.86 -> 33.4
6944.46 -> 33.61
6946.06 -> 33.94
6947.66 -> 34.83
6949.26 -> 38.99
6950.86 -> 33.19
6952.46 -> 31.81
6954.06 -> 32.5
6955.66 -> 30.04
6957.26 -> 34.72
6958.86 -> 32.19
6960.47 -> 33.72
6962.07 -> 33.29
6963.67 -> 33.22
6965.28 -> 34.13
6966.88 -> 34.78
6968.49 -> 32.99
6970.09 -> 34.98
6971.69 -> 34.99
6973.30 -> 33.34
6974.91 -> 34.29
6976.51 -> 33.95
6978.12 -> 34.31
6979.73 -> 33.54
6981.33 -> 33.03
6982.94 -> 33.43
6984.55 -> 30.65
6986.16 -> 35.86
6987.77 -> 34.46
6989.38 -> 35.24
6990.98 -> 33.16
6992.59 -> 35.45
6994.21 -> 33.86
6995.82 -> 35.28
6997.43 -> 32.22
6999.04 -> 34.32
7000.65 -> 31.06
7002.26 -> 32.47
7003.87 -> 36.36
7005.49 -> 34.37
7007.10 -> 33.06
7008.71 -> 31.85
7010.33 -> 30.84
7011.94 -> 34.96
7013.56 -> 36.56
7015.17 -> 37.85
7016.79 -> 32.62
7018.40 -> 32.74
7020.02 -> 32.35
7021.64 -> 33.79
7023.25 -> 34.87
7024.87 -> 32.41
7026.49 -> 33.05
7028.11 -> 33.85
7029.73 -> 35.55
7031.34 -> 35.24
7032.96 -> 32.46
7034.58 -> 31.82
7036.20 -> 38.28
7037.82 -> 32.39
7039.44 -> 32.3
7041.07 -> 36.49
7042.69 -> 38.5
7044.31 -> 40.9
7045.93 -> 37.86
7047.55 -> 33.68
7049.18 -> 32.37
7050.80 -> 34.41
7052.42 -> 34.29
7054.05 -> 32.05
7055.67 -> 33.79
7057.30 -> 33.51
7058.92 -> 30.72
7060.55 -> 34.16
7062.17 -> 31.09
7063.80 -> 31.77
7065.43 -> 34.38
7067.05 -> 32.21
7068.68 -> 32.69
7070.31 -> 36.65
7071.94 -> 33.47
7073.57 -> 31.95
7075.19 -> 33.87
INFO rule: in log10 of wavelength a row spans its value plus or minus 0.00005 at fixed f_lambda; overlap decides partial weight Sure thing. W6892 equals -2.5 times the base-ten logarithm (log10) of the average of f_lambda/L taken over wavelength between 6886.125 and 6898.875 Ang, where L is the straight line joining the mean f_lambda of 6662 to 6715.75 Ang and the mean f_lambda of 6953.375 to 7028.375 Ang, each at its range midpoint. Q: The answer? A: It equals 0.01 mag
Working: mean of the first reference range 33.5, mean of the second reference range 33.7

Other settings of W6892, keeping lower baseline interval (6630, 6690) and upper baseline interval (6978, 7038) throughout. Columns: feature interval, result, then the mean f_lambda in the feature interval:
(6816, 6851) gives 0.01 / 33.3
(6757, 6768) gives 0.02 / 33.2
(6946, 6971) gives 0.00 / 33.7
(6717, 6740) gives 0.02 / 33.1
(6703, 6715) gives 0.00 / 33.9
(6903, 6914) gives 0.01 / 33.4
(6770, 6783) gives 0.06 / 32.1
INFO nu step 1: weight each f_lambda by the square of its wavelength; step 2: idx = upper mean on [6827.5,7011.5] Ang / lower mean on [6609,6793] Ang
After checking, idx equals 1.07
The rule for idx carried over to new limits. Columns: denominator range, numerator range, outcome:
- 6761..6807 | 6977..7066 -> 1.11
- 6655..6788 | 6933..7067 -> 1.11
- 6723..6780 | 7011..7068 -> 1.13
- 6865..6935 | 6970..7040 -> 1.04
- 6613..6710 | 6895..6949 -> 1.08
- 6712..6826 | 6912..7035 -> 1.08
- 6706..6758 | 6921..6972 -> 1.08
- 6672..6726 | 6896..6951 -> 1.08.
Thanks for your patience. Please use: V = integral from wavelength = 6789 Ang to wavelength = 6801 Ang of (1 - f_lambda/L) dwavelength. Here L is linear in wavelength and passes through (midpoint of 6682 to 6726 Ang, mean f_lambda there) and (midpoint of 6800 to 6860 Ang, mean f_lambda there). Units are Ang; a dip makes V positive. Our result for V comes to 0.24 Ang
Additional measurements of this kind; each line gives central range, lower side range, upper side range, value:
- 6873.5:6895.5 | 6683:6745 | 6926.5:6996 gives 0.0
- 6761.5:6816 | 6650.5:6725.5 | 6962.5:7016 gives 1.0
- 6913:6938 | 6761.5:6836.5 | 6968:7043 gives 0.4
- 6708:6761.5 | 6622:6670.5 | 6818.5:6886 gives 0.8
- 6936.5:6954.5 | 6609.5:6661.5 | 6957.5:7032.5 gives -0.2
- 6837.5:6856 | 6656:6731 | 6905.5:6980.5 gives 0.8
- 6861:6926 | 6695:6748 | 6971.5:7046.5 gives 0.9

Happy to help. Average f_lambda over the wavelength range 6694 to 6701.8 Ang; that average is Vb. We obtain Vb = 33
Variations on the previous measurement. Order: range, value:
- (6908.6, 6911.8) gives 32.6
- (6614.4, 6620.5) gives 33.2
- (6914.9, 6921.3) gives 33.1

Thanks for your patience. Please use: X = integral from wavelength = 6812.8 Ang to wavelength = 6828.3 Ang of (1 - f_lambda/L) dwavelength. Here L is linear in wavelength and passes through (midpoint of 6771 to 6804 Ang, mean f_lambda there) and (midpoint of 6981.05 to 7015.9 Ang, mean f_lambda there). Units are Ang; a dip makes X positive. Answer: -1.1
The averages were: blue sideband 32.5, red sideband 33.9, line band 35.1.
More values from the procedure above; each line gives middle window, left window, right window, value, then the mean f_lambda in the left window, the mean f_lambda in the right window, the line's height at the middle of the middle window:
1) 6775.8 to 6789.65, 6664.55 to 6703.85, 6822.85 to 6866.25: 0.8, 33.5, 33.1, 33.3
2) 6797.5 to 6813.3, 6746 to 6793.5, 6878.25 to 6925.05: -0.6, 32.3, 33.6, 32.7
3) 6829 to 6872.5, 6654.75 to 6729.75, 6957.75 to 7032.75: 1.1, 33.3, 33.8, 33.6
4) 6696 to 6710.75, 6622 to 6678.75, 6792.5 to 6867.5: -0.1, 33.9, 33.6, 33.8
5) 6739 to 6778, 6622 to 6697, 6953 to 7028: 0.6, 33.6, 33.7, 33.7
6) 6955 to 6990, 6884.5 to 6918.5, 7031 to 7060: 0.2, 33.4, 34.5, 33.9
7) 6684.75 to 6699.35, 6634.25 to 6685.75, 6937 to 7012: 0.5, 33.8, 33.8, 33.8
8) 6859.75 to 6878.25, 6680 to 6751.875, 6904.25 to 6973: 0.3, 33.2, 33.6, 33.5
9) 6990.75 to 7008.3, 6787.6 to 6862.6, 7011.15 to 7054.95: 0.3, 33.4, 34.6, 34.4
